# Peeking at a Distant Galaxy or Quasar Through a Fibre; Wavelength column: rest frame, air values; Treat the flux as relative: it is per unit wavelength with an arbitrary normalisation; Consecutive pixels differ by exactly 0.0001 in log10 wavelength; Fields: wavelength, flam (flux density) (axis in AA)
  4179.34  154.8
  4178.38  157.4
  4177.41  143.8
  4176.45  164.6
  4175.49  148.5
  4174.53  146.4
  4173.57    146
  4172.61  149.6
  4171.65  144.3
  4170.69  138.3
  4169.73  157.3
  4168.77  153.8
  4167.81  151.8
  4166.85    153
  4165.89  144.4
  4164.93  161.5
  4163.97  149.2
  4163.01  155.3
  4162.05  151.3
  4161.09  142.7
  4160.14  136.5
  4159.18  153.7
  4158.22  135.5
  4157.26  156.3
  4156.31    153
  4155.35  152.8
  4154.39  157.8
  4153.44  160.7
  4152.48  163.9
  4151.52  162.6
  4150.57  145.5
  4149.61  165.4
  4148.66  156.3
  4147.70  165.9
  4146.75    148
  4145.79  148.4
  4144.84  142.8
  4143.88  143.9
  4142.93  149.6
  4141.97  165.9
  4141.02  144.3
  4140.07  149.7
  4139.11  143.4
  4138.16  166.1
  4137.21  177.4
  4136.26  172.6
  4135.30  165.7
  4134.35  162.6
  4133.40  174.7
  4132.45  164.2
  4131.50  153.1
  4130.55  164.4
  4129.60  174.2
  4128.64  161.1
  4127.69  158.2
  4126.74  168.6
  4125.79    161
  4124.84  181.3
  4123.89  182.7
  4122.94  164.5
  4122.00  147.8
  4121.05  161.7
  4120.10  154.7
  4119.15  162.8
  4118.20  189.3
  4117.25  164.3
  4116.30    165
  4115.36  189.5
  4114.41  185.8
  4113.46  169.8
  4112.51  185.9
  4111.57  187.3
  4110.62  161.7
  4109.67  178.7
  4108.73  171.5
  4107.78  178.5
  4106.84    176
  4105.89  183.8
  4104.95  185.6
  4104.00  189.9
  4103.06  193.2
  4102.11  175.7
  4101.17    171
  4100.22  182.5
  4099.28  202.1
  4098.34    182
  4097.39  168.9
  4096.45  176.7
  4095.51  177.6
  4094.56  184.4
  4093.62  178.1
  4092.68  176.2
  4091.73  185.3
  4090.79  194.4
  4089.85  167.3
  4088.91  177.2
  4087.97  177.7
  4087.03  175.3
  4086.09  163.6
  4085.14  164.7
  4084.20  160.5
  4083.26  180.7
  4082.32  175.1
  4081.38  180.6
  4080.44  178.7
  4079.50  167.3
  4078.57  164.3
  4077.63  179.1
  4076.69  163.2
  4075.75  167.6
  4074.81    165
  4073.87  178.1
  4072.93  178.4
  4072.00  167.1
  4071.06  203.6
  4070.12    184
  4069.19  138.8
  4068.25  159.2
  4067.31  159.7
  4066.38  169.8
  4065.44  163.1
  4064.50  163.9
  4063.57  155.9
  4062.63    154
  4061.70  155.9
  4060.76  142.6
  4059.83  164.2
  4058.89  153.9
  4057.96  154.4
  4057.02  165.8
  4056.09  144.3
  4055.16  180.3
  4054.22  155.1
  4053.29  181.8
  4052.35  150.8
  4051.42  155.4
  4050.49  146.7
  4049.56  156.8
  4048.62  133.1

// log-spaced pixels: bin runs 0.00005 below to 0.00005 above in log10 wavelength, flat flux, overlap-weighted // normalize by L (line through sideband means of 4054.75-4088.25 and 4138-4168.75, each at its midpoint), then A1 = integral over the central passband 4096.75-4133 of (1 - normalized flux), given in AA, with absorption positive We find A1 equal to -3.3 AA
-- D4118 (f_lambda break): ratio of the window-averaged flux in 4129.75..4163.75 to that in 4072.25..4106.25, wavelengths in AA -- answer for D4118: 0.9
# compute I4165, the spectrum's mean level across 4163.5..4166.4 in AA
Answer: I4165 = 152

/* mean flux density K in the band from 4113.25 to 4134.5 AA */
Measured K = 168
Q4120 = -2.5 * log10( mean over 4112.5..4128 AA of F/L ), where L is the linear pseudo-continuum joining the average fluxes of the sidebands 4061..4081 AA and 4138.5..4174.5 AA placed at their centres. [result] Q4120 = -0.08 mag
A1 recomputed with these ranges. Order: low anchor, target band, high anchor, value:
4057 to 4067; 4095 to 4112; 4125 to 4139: -1.83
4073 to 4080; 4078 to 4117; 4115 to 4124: -2.10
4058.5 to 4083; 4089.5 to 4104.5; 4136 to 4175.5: -1.78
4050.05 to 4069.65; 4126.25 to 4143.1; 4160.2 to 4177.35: -1.07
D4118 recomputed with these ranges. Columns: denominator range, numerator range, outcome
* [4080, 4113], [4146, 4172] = 0.85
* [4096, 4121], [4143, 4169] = 0.86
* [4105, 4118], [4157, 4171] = 0.84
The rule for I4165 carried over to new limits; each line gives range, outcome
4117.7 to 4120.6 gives 168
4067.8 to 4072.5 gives 171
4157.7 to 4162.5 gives 144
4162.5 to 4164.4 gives 152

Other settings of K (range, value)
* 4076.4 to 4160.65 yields 168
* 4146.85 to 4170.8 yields 153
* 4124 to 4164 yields 158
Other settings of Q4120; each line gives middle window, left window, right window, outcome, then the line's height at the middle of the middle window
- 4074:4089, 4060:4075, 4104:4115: -0.010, 170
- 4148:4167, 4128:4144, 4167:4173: 0.005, 154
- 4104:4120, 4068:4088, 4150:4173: -0.088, 163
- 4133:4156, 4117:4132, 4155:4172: -0.002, 157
